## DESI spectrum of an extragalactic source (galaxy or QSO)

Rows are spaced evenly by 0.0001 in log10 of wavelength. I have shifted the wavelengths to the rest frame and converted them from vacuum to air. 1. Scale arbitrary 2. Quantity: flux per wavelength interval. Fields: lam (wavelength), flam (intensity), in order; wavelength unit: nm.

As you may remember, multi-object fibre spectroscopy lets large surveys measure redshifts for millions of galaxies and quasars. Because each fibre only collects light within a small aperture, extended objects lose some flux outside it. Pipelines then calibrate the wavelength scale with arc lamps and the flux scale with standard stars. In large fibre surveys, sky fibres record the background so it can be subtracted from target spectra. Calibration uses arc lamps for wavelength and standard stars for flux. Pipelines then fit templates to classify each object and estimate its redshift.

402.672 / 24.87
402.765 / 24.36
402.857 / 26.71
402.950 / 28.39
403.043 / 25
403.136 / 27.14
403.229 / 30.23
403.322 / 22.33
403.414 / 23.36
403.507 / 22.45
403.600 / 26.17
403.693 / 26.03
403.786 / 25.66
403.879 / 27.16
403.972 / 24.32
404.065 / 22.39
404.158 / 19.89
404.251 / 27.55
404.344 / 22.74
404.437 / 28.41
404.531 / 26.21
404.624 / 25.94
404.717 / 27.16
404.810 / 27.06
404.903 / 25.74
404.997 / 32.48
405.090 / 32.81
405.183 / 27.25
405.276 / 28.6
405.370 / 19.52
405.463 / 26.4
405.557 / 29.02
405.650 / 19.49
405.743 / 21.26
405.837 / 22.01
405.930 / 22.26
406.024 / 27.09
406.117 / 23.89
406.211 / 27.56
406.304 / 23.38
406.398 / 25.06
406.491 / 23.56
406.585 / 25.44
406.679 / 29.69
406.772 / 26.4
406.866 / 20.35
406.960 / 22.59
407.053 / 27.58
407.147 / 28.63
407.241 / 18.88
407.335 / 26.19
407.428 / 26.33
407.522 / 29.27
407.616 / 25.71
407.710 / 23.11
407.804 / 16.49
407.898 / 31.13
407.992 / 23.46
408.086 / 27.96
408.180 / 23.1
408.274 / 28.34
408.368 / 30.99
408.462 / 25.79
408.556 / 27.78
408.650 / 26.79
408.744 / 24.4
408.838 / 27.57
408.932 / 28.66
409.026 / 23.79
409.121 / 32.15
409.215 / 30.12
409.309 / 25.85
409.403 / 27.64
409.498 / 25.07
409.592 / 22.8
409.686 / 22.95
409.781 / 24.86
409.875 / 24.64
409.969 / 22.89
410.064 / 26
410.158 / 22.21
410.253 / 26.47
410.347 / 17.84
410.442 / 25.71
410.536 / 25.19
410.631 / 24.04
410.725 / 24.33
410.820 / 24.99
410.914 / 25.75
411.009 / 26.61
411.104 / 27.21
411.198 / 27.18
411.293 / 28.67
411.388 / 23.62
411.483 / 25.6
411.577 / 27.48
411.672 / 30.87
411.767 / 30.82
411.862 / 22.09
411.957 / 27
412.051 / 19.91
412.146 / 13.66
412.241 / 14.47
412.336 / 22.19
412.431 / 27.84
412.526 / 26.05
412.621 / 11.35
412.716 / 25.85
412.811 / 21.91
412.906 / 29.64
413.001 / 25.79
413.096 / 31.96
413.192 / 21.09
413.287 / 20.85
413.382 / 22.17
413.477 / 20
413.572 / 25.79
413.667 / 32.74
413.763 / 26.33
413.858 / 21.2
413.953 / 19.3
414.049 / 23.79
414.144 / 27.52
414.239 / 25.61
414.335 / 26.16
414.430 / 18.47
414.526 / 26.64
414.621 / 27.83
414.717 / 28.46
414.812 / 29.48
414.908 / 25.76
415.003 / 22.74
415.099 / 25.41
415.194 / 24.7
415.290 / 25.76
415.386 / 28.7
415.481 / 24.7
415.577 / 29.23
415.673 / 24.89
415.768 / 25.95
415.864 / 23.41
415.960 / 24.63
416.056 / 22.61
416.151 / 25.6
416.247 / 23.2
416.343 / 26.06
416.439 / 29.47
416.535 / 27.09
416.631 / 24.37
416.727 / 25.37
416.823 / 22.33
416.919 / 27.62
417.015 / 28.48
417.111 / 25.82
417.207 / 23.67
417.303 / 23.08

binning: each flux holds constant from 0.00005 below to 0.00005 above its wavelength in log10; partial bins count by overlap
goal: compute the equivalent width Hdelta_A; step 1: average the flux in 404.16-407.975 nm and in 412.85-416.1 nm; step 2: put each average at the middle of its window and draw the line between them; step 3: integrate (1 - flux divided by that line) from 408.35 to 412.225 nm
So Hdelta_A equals -0.01 nm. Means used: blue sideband 25.4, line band 25.4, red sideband 25.3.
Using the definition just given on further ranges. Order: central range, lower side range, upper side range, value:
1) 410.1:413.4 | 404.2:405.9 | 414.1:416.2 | 0.19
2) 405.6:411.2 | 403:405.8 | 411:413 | -0.07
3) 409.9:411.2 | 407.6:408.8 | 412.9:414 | 0.03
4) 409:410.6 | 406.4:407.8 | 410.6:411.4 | 0.04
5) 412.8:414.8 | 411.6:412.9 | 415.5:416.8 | -0.09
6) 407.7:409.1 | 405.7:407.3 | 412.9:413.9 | -0.09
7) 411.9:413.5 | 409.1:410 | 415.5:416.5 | 0.20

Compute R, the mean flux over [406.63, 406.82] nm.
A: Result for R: 28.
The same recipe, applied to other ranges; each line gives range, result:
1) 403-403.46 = 25.6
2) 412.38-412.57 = 26.9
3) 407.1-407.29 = 23.7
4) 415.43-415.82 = 26.2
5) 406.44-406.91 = 25.1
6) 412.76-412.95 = 25.7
